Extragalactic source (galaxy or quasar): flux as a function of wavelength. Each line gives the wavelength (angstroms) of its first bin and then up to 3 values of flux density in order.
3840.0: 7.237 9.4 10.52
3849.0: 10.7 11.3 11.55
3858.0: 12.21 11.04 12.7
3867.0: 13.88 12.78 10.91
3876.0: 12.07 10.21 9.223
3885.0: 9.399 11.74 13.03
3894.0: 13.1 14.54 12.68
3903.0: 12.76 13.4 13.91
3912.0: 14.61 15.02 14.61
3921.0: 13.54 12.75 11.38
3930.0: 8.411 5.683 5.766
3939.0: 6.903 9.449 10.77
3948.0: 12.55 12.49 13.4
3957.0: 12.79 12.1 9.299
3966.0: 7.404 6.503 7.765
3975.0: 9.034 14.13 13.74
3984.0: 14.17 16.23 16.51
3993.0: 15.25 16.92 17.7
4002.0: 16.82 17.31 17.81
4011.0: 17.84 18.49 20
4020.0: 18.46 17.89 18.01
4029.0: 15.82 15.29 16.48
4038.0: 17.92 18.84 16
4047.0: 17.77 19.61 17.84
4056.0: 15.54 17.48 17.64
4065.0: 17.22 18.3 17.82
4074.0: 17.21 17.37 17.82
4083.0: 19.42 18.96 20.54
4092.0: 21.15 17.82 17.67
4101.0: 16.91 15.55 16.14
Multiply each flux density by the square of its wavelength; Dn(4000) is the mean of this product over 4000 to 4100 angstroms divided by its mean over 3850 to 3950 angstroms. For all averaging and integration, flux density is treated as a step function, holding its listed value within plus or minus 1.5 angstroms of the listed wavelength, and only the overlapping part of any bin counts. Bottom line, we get 1.7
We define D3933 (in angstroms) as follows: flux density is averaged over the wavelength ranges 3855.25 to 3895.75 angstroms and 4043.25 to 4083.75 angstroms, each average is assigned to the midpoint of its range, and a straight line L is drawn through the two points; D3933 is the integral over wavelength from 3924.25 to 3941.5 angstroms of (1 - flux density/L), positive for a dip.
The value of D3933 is 6.9 angstroms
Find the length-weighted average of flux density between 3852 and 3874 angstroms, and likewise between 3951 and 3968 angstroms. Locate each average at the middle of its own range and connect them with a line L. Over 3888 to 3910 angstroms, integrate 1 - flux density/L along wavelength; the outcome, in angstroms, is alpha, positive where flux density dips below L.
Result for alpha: -2.86 angstroms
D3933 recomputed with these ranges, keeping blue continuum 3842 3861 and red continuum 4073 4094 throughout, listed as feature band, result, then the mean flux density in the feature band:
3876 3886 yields 1.7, 9.99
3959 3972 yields 5.5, 8.58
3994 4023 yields -2.7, 17.9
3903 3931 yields 0.2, 13.1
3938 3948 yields 3.2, 9.67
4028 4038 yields 0.6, 16.2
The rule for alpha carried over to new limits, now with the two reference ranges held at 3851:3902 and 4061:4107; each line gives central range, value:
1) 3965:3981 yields 5.77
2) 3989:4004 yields -1.17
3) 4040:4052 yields -0.78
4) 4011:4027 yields -2.39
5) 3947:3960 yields 1.33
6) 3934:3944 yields 4.59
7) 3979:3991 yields 0.05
